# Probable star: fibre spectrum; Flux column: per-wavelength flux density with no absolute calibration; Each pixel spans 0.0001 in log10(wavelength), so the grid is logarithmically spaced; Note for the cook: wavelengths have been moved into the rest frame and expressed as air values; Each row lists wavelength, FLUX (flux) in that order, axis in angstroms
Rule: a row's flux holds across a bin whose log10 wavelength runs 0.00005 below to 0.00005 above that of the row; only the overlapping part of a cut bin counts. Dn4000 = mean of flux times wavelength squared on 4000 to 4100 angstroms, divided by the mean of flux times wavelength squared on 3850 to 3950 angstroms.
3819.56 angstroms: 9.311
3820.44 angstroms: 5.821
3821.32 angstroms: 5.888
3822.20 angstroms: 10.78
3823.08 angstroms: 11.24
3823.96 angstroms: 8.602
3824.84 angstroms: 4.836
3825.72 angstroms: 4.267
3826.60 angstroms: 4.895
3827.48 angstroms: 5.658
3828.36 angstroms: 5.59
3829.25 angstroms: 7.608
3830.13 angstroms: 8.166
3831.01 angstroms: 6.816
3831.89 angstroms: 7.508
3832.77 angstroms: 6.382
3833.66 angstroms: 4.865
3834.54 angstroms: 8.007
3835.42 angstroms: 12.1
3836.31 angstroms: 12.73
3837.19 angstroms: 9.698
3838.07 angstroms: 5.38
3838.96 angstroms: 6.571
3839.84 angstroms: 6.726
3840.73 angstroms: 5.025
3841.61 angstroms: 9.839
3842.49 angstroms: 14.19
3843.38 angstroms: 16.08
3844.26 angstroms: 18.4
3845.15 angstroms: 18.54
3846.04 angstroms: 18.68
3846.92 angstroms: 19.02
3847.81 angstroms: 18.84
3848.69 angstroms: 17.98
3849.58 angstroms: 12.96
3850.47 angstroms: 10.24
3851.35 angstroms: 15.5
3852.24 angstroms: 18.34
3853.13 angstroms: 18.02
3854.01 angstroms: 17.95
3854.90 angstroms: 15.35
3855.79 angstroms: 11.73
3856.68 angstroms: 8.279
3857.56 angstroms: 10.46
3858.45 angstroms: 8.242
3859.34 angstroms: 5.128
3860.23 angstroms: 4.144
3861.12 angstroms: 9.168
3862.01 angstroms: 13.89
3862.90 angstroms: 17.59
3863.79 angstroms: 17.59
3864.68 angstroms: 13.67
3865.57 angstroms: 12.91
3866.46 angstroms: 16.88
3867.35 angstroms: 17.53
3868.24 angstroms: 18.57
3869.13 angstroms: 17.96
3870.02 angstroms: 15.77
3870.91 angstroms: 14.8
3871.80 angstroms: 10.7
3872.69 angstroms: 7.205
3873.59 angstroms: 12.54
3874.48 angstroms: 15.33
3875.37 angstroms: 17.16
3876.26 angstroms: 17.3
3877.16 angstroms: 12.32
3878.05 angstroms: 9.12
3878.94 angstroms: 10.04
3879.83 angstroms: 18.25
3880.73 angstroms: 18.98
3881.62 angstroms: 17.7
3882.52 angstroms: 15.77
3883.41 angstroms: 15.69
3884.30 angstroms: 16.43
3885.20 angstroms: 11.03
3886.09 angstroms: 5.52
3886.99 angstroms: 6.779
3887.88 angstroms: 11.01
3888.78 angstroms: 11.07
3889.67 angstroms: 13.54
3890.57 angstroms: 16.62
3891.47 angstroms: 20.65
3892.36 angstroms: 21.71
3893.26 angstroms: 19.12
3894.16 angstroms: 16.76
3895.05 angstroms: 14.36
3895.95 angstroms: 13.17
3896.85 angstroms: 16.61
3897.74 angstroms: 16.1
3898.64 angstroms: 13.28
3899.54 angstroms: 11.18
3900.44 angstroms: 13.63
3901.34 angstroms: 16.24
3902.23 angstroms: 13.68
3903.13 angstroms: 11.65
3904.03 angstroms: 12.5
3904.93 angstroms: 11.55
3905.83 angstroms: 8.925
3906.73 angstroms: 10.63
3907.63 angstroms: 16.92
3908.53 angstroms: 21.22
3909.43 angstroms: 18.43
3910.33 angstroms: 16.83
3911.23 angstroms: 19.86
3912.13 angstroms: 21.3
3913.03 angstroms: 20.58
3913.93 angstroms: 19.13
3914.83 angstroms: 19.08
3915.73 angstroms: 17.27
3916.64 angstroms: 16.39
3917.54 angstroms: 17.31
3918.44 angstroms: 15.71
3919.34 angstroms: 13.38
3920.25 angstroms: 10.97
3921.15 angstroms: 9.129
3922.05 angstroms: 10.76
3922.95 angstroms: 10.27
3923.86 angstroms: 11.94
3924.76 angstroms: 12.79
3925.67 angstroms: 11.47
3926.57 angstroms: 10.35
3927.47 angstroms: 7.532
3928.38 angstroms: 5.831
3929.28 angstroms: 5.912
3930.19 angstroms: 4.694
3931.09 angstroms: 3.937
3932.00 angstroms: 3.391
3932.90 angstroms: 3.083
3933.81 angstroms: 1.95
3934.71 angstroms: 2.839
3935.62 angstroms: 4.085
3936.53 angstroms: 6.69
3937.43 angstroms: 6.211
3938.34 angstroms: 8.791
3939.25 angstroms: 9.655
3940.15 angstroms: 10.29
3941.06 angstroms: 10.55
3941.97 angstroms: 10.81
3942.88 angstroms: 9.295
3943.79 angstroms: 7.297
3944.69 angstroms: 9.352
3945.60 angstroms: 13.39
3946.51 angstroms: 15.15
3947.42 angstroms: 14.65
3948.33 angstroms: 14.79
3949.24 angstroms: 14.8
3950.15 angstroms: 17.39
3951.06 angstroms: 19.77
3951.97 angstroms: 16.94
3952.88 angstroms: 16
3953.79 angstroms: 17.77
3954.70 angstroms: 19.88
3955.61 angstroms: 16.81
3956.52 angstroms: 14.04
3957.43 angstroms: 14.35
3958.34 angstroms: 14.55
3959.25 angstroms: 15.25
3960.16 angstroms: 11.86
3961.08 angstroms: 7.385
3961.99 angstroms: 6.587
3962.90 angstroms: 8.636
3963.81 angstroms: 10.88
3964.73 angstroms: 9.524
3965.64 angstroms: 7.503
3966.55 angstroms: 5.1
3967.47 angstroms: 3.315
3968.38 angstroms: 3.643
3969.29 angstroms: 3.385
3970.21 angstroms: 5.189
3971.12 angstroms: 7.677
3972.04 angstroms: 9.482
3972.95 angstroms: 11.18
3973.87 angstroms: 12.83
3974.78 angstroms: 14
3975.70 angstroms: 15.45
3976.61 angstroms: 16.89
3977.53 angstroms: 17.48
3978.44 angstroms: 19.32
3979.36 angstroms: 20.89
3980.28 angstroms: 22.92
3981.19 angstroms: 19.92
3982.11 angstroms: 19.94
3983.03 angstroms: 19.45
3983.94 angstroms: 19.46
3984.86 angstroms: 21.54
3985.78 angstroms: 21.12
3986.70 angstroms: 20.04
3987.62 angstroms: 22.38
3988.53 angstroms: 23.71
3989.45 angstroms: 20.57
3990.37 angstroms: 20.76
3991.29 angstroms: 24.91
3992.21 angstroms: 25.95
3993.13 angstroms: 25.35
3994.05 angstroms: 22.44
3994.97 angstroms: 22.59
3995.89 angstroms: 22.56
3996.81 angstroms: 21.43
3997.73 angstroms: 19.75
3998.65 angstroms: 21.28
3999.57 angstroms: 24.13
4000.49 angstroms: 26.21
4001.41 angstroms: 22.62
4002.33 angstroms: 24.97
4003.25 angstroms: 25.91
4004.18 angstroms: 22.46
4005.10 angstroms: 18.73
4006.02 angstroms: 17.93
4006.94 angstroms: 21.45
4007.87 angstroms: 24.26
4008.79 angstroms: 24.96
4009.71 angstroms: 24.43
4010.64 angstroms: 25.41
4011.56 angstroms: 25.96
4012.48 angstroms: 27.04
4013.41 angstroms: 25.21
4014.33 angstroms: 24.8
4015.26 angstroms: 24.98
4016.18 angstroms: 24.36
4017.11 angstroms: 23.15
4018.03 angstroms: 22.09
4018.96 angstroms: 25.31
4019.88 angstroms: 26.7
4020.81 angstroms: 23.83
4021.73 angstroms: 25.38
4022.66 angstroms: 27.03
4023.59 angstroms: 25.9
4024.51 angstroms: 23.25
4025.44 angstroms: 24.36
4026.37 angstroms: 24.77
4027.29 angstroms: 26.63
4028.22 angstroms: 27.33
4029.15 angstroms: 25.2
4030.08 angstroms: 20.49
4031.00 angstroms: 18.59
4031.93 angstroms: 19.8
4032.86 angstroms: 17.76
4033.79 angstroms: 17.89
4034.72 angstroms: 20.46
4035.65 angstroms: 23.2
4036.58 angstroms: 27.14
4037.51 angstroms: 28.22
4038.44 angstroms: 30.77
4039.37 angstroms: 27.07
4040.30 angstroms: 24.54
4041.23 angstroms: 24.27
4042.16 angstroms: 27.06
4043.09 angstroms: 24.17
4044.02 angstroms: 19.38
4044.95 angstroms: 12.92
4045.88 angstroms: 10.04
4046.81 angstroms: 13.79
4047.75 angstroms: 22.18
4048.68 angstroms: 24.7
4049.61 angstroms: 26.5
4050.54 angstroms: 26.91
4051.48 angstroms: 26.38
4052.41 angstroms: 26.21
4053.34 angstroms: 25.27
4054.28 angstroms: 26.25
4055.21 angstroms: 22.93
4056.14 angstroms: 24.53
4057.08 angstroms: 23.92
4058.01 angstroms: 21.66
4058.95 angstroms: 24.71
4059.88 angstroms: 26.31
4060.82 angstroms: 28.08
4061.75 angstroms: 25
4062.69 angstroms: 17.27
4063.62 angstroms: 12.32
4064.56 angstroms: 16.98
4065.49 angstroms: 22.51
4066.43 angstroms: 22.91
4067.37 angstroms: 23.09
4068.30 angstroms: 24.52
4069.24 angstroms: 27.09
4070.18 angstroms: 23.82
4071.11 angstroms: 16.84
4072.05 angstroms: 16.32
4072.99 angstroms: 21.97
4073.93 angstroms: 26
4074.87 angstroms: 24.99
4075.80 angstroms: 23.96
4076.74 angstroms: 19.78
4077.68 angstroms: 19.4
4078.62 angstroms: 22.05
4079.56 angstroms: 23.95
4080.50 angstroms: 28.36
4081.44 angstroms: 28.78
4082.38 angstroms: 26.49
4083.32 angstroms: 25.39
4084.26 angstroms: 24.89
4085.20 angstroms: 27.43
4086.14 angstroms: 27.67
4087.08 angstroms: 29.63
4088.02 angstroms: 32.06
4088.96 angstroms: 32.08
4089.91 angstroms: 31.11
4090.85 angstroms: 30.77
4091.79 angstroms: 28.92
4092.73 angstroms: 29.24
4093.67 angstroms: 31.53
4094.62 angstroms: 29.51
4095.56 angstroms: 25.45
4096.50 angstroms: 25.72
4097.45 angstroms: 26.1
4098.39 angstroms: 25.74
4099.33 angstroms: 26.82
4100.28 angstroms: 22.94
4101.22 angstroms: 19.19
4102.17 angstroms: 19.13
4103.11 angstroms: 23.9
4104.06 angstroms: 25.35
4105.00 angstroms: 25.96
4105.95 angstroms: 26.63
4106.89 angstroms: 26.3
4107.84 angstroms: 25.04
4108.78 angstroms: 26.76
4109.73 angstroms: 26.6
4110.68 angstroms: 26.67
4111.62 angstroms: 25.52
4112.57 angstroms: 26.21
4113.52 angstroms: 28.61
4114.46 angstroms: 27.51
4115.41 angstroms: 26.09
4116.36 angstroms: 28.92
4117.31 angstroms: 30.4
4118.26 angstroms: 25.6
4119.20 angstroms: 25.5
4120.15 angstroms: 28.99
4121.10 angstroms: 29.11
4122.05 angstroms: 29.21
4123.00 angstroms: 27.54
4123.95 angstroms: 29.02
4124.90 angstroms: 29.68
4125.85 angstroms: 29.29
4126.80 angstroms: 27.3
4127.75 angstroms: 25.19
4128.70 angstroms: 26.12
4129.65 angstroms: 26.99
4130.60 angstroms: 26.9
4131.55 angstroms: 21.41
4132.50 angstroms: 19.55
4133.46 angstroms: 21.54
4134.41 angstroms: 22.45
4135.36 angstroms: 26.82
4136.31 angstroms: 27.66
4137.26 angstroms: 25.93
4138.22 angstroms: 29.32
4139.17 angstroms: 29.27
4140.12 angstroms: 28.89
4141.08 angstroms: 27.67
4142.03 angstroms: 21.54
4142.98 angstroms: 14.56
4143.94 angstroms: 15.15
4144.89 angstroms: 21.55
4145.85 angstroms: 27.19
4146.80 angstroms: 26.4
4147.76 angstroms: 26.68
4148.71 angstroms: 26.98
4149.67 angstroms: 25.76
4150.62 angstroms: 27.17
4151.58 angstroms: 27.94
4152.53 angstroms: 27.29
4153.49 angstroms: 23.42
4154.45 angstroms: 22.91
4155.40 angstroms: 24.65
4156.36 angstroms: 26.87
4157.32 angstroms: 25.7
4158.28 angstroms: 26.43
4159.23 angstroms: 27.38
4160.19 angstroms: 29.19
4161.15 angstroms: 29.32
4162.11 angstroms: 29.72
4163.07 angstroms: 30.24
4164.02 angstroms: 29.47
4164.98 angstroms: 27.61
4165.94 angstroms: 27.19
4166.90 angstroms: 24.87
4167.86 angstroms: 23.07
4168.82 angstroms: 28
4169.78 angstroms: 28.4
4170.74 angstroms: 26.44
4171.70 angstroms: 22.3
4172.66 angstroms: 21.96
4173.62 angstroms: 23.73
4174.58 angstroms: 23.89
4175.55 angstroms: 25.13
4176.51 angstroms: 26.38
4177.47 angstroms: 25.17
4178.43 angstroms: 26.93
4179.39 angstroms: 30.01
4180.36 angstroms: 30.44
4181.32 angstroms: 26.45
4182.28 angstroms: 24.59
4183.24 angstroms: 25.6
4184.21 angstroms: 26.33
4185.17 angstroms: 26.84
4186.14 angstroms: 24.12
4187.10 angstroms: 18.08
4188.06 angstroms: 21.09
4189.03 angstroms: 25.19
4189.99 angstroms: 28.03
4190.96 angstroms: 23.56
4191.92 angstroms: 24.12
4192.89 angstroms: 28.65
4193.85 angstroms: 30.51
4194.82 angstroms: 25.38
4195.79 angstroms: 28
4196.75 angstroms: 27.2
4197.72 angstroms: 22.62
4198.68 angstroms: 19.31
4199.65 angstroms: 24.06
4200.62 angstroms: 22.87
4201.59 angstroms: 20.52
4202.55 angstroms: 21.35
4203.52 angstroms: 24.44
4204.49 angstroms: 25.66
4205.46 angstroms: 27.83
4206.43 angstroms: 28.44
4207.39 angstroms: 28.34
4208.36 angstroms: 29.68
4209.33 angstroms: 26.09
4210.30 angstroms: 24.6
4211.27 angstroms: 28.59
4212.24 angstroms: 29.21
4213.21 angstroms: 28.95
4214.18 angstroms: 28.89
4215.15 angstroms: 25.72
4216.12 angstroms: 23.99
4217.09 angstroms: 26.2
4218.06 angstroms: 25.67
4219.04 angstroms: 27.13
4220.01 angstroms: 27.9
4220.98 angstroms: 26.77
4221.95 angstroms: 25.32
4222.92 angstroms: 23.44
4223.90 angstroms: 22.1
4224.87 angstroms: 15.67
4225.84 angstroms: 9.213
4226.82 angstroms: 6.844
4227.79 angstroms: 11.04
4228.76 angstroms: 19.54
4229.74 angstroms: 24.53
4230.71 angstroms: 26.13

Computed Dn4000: 2.03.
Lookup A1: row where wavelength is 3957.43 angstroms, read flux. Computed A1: 14.35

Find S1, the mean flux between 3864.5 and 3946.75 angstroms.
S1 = 12.8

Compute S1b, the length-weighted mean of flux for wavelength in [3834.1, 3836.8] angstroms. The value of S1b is 10.9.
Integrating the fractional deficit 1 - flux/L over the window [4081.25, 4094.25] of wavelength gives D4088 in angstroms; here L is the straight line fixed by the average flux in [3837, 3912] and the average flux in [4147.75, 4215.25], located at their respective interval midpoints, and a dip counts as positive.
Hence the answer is -3.9 angstroms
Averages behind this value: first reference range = 14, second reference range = 26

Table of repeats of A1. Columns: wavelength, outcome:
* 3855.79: 11.73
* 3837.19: 9.698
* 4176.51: 26.38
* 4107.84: 25.04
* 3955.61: 16.81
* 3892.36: 21.71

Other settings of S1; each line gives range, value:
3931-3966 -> 11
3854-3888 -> 13.2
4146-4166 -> 27.1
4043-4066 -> 22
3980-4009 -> 22.2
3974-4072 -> 22.7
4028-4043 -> 23.7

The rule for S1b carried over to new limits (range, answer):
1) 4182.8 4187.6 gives 24.2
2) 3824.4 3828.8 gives 5.05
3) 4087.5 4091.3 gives 31.5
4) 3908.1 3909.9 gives 19.8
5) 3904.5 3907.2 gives 10.4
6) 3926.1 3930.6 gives 6.91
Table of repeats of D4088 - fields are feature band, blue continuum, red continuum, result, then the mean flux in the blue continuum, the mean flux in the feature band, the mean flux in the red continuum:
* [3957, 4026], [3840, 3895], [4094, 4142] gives 4.2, 14.2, 19.1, 26.3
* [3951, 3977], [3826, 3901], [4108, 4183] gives 9.1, 12.9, 11.4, 26.2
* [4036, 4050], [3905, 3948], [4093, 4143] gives -1.7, 11.4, 22.8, 26.2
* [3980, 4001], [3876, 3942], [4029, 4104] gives -4.1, 12.6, 22.1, 24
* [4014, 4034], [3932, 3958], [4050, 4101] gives -4.1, 11.5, 23.7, 25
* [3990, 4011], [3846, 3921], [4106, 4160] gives -3.2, 14.6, 23.1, 26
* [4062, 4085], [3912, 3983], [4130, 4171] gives -2.3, 11.9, 22.6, 25.7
